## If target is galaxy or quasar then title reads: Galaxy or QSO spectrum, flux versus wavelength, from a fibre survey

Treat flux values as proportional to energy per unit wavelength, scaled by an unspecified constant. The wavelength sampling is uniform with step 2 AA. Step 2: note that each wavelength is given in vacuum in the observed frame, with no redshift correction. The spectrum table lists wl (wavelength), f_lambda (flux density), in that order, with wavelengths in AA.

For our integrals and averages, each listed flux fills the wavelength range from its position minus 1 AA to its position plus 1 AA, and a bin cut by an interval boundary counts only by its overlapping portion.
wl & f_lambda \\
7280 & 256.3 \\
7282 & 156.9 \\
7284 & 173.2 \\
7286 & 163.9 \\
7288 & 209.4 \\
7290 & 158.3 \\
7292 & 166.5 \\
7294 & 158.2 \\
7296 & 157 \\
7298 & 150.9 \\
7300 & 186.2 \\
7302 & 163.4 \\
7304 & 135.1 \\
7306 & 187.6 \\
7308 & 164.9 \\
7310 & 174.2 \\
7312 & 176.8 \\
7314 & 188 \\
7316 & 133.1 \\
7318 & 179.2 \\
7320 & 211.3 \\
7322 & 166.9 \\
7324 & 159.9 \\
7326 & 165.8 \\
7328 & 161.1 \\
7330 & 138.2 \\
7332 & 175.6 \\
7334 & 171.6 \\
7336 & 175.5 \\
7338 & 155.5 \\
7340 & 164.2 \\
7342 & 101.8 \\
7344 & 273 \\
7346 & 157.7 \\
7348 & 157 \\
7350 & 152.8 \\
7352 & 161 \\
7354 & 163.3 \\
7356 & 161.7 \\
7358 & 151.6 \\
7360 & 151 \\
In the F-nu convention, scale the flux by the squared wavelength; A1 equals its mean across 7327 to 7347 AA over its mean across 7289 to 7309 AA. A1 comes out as 1.0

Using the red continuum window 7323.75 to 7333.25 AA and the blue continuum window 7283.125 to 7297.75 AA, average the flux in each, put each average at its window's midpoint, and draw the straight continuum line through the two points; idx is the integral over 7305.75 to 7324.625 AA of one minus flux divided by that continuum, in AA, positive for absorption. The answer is -1.23 AA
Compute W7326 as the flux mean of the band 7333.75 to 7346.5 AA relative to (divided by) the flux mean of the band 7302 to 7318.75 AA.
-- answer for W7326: 1.03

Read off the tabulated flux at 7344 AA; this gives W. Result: 273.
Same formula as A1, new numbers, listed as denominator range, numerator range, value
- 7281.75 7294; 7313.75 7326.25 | 1.01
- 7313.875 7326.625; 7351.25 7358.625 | 0.94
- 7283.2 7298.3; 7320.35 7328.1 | 1.01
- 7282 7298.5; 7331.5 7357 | 1.01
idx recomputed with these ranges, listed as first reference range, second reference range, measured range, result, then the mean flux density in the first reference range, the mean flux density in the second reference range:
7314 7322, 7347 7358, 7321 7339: 0.6 AA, 175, 158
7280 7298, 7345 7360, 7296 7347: -1.3 AA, 172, 157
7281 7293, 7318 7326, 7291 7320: 1.2 AA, 171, 178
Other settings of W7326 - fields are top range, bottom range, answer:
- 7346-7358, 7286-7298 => 0.94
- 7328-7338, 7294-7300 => 1.02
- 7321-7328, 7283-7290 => 0.92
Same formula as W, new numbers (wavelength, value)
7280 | 256.3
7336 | 175.5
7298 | 150.9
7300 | 186.2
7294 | 158.2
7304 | 135.1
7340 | 164.2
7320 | 211.3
